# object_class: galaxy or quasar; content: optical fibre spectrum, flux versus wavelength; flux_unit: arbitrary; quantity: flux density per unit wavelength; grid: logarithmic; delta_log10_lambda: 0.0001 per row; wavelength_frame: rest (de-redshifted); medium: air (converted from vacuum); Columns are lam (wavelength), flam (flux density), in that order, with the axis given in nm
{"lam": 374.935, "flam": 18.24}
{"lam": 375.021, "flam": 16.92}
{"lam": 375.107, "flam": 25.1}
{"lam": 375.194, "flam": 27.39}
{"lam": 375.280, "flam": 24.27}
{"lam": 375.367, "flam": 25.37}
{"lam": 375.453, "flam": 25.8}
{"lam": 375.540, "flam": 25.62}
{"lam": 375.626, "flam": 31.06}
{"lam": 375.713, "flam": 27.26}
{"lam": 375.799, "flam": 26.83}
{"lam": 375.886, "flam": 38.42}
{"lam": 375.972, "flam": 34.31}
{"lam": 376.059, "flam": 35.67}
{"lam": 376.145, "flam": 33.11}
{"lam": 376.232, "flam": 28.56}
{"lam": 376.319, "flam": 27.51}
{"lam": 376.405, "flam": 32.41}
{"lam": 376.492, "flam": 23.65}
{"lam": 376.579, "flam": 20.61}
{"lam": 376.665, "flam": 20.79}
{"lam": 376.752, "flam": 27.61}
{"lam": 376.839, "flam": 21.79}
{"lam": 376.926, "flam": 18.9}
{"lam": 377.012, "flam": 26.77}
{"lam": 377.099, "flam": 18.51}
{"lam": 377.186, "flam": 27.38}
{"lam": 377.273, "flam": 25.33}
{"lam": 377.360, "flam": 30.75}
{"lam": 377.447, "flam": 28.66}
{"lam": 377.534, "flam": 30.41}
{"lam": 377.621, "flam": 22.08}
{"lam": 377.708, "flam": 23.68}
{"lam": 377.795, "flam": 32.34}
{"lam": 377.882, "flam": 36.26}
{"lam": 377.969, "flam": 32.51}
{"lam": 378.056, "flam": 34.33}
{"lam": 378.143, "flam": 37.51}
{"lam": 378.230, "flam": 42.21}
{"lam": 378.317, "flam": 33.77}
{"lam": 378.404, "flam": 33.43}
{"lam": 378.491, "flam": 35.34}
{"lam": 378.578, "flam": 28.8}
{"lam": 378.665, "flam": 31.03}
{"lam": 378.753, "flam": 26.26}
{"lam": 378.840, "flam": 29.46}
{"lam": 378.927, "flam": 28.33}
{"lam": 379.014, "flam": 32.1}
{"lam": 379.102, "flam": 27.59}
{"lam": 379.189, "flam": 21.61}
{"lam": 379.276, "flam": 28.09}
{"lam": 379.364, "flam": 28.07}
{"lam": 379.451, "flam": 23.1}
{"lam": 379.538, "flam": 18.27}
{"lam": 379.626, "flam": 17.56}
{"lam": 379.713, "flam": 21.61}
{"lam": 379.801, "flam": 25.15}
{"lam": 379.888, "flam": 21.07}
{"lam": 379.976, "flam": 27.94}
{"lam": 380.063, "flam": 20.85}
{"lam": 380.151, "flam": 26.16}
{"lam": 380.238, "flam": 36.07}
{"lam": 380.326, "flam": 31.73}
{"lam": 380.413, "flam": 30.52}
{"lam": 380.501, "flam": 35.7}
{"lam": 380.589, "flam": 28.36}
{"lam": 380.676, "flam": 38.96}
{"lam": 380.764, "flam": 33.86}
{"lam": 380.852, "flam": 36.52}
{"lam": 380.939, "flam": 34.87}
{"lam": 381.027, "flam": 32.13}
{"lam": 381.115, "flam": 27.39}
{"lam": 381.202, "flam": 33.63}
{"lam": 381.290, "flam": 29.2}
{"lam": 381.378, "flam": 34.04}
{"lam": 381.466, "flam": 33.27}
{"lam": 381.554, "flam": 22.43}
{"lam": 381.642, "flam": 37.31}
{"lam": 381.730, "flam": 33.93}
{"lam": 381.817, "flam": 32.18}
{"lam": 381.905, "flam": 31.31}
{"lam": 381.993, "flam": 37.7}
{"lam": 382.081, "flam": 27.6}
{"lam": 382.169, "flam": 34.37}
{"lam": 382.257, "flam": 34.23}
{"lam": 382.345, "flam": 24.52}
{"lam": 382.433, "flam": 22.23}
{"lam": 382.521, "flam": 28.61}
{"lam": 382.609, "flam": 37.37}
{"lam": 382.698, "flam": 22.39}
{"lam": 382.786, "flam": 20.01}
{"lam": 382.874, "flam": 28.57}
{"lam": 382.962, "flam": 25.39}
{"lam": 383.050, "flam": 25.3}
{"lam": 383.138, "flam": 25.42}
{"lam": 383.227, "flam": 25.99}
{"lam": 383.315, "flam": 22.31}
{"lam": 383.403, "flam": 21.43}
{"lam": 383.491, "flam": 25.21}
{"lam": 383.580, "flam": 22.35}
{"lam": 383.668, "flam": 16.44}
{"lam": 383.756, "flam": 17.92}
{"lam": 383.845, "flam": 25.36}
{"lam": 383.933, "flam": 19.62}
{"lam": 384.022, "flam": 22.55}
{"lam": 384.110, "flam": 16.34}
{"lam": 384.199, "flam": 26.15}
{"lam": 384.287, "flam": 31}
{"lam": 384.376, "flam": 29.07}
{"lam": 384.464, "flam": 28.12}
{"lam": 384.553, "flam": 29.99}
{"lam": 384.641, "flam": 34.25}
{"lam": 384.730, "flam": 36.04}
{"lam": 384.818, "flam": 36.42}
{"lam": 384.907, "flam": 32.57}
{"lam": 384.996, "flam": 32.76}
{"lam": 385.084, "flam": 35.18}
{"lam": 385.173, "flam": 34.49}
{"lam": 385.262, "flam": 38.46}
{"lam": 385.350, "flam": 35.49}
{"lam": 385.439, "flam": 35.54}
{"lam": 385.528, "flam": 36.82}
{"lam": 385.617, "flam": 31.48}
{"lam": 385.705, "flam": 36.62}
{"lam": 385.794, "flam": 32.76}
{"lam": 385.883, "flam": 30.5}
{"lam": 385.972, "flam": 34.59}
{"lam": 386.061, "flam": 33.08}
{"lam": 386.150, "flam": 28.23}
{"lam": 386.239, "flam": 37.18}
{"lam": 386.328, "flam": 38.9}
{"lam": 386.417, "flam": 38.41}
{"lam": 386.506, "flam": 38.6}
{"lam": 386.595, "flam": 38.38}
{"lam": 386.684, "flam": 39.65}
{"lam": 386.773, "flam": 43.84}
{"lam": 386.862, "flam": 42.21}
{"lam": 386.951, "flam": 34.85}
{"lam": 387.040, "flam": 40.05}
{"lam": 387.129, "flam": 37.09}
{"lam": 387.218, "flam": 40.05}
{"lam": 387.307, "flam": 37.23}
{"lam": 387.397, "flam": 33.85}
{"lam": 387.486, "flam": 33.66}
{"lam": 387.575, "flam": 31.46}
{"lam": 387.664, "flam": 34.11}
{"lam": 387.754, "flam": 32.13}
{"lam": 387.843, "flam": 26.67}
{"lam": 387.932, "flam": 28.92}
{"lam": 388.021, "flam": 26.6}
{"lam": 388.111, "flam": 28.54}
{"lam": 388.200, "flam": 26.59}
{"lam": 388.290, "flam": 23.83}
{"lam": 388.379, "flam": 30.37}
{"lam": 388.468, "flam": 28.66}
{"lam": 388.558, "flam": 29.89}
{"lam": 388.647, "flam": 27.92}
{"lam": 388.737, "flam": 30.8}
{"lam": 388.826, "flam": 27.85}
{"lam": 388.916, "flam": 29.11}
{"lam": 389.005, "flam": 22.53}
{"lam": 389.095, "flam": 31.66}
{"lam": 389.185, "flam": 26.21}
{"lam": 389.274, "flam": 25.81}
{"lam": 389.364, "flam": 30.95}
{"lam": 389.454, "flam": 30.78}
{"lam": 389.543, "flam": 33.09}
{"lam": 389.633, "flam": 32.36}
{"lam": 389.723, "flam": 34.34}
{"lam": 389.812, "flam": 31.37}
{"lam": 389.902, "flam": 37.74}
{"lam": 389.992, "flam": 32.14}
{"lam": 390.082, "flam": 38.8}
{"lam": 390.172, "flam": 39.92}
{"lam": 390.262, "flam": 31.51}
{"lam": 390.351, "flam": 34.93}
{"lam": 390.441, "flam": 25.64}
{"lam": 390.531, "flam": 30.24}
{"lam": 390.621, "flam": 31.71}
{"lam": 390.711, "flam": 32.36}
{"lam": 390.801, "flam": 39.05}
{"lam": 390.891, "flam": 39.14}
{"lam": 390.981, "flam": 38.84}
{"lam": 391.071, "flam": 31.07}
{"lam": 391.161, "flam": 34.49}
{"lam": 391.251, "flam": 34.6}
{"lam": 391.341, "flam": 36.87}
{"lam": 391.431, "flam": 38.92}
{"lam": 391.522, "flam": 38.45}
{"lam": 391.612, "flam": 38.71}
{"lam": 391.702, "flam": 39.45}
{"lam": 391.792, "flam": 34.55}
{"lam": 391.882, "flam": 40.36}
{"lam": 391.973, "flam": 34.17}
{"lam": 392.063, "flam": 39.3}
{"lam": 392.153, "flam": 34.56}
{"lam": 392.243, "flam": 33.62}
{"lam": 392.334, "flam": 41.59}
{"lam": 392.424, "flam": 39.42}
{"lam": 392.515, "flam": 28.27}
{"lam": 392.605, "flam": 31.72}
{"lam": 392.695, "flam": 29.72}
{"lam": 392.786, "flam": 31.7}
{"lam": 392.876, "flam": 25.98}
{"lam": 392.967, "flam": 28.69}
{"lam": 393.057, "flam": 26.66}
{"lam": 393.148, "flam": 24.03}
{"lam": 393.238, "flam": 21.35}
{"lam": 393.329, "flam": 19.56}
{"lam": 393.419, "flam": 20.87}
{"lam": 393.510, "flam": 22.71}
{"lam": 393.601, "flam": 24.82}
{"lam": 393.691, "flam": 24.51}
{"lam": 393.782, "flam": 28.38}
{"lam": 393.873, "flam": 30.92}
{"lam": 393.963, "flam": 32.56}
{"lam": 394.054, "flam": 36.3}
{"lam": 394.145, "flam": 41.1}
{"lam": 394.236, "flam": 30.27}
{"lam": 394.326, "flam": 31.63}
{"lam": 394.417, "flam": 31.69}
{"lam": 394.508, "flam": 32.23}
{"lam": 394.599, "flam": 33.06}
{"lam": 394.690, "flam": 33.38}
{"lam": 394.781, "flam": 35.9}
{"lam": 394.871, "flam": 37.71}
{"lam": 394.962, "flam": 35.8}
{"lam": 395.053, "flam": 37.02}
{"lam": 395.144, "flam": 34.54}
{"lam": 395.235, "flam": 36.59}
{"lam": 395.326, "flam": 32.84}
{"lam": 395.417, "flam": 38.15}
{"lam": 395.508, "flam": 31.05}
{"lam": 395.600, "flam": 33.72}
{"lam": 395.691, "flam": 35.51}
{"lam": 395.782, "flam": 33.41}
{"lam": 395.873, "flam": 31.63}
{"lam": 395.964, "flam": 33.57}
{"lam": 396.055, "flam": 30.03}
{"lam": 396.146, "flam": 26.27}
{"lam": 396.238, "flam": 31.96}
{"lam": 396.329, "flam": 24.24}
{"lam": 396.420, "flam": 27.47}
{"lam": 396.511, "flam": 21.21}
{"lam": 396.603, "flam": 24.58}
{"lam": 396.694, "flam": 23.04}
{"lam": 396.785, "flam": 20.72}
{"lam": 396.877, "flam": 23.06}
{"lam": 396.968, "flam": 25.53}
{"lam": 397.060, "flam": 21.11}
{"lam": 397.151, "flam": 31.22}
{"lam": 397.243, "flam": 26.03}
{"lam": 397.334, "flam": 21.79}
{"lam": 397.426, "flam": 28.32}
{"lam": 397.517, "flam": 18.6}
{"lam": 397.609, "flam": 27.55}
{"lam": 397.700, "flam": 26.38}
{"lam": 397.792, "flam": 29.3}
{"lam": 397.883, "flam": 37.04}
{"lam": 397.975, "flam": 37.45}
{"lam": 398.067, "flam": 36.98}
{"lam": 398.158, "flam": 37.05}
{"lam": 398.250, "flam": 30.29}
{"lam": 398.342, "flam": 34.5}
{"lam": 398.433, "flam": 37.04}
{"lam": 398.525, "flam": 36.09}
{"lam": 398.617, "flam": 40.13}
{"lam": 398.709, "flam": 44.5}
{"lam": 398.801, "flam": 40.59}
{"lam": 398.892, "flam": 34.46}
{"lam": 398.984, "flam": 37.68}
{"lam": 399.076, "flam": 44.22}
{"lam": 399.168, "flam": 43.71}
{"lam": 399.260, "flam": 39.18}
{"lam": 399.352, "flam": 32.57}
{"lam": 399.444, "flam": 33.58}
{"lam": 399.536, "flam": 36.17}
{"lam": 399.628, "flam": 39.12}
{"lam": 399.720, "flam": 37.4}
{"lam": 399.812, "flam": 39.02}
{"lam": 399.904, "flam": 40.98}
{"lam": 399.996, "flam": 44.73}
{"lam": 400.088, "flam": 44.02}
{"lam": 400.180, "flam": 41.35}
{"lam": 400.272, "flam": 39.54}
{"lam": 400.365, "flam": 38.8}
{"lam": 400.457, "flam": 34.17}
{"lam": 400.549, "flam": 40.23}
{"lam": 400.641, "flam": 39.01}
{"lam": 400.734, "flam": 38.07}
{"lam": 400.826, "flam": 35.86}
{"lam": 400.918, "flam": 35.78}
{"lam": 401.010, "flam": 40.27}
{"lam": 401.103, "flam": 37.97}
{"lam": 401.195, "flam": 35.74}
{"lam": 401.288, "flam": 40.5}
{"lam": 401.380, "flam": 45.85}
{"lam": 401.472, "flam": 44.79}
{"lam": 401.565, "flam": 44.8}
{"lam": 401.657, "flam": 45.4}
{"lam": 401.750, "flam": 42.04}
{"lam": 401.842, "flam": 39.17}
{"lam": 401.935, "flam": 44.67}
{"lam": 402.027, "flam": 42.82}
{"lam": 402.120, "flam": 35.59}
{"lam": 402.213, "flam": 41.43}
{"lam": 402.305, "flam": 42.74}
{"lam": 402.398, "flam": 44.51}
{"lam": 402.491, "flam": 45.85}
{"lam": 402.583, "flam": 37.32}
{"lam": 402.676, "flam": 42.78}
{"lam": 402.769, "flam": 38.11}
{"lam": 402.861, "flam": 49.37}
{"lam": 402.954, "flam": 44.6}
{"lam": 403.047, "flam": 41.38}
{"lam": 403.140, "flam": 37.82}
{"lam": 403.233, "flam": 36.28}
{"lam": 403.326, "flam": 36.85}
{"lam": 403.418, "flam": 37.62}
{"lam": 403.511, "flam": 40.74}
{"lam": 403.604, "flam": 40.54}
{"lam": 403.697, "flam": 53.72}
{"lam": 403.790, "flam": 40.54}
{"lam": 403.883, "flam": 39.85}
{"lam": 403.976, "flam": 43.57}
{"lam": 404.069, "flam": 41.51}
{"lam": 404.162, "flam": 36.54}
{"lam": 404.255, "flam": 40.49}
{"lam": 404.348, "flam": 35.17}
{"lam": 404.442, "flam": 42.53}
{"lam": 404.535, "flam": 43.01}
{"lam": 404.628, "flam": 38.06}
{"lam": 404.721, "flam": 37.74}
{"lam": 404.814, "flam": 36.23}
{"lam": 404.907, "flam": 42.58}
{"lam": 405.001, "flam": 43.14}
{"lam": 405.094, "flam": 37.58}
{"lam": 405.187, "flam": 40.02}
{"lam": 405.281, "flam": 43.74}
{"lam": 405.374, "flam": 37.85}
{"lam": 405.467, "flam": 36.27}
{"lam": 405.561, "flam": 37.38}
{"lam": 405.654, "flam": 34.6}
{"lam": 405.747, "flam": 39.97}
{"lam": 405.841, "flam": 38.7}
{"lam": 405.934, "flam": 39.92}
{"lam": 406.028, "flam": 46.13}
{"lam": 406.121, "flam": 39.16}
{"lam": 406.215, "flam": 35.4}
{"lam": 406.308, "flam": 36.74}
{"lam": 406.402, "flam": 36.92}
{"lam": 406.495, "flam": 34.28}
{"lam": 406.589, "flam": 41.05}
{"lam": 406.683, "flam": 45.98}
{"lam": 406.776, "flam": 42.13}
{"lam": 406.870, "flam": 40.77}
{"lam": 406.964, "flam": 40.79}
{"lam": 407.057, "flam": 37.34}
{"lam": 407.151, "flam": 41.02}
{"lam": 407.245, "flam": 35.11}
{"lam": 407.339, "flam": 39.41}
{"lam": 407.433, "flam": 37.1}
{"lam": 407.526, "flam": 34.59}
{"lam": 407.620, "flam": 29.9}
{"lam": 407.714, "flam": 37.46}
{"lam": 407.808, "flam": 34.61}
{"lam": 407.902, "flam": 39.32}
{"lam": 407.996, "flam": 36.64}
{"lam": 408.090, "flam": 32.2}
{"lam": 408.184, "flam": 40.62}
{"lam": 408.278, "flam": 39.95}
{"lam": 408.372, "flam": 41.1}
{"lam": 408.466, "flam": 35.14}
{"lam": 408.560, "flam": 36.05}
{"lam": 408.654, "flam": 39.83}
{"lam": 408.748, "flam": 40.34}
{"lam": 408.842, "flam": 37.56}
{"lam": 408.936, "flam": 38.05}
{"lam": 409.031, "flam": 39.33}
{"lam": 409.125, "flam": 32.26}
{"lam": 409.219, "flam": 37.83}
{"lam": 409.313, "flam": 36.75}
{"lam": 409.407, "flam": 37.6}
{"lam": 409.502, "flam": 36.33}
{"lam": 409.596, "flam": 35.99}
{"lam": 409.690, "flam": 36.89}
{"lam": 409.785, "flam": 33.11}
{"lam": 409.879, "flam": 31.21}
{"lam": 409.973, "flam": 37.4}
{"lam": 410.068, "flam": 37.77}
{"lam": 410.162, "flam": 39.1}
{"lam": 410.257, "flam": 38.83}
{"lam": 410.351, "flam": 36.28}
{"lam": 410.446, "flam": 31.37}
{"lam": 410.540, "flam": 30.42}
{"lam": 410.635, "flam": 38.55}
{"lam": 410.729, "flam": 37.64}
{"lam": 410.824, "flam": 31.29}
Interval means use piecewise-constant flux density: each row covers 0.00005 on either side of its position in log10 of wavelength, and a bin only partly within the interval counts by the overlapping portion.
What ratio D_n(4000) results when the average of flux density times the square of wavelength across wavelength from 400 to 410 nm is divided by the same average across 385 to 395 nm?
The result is 1.3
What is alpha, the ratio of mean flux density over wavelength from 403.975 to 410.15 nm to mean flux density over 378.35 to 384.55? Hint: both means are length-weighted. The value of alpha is 1.37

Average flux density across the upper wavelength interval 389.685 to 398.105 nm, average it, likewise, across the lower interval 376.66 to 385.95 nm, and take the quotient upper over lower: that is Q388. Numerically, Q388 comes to 1.09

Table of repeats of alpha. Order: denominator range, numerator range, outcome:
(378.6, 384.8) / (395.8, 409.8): 1.33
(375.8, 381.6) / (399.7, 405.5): 1.40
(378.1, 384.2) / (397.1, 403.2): 1.35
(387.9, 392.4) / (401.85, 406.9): 1.23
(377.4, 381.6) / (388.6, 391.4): 1.09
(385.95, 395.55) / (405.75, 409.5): 1.16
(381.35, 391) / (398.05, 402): 1.26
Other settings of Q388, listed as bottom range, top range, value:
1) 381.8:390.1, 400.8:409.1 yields 1.29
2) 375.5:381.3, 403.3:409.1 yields 1.35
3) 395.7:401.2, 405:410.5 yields 1.12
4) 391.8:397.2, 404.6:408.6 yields 1.26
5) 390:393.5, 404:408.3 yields 1.17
